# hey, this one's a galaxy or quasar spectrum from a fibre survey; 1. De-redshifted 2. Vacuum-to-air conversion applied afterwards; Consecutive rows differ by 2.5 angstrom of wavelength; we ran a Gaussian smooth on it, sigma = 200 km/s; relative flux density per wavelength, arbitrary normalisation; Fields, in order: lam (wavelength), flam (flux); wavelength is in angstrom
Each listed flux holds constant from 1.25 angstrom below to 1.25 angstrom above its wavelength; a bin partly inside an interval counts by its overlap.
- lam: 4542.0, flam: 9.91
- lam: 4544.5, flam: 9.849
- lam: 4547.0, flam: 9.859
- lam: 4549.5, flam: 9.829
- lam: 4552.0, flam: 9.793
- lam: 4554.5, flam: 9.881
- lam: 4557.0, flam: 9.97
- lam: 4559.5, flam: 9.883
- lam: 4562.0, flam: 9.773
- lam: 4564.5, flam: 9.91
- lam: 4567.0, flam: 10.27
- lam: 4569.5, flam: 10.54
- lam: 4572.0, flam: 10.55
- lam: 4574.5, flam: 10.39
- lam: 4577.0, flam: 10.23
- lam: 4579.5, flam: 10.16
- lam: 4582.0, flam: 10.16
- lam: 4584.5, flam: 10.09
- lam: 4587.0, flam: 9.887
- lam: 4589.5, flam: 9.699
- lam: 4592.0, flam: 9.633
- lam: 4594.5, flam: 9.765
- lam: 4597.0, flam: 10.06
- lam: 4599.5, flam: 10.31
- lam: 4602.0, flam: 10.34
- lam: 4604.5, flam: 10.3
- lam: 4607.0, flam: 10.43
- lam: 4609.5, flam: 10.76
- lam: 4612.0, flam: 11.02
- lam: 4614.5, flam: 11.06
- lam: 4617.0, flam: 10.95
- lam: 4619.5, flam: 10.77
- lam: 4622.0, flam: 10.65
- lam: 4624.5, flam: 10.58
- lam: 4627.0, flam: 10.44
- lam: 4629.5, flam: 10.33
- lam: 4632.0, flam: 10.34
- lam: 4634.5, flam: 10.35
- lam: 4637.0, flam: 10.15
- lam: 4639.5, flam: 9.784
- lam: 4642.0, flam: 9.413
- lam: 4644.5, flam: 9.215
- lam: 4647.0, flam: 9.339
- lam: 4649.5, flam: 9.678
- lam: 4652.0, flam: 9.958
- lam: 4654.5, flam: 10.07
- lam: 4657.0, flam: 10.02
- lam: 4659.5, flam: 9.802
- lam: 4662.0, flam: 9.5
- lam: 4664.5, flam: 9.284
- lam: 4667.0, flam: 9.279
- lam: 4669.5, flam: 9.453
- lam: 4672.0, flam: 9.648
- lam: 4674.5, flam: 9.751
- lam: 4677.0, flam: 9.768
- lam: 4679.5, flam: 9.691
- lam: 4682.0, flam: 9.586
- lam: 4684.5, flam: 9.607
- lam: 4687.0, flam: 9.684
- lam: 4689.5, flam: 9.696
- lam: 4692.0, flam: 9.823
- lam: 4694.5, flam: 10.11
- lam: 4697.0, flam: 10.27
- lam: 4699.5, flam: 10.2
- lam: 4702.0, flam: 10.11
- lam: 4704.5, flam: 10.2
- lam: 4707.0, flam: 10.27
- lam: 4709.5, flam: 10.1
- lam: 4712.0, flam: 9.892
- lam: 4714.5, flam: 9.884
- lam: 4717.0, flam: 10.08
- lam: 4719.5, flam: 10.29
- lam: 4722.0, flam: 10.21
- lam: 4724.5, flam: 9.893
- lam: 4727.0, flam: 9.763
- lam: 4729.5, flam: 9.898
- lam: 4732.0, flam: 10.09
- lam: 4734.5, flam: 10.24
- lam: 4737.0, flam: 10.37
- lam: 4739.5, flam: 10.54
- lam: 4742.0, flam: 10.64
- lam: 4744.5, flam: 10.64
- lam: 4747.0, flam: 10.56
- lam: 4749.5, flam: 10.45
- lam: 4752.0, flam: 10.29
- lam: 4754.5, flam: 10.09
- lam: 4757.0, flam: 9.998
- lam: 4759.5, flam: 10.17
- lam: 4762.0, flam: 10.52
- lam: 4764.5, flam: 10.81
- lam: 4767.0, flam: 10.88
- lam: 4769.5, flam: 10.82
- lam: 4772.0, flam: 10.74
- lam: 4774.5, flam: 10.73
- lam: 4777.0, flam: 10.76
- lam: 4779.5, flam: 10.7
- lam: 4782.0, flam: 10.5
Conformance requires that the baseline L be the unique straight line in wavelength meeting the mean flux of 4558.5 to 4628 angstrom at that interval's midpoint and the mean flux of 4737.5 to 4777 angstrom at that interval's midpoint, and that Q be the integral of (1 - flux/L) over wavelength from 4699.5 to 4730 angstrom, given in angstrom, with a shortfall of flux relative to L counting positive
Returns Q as 1.2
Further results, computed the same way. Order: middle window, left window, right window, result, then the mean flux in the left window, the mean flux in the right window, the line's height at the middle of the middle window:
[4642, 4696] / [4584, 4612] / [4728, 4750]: 3.2 angstrom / 10.2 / 10.4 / 10.3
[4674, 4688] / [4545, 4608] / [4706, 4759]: 0.7 angstrom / 10.1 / 10.2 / 10.2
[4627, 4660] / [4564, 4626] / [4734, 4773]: 1.5 angstrom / 10.3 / 10.5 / 10.4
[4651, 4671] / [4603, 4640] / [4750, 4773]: 1.6 angstrom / 10.5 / 10.5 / 10.5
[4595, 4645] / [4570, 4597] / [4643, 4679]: -2.6 angstrom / 10.1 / 9.63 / 9.86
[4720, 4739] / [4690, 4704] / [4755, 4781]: 0.4 angstrom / 10.1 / 10.6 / 10.3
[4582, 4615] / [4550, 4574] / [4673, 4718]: -0.7 angstrom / 10.1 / 9.93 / 10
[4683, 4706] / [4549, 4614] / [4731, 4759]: 0.7 angstrom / 10.2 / 10.4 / 10.3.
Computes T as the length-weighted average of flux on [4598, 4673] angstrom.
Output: 10.1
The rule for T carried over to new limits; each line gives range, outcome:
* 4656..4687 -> 9.62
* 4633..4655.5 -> 9.78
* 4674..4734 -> 9.96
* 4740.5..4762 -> 10.4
